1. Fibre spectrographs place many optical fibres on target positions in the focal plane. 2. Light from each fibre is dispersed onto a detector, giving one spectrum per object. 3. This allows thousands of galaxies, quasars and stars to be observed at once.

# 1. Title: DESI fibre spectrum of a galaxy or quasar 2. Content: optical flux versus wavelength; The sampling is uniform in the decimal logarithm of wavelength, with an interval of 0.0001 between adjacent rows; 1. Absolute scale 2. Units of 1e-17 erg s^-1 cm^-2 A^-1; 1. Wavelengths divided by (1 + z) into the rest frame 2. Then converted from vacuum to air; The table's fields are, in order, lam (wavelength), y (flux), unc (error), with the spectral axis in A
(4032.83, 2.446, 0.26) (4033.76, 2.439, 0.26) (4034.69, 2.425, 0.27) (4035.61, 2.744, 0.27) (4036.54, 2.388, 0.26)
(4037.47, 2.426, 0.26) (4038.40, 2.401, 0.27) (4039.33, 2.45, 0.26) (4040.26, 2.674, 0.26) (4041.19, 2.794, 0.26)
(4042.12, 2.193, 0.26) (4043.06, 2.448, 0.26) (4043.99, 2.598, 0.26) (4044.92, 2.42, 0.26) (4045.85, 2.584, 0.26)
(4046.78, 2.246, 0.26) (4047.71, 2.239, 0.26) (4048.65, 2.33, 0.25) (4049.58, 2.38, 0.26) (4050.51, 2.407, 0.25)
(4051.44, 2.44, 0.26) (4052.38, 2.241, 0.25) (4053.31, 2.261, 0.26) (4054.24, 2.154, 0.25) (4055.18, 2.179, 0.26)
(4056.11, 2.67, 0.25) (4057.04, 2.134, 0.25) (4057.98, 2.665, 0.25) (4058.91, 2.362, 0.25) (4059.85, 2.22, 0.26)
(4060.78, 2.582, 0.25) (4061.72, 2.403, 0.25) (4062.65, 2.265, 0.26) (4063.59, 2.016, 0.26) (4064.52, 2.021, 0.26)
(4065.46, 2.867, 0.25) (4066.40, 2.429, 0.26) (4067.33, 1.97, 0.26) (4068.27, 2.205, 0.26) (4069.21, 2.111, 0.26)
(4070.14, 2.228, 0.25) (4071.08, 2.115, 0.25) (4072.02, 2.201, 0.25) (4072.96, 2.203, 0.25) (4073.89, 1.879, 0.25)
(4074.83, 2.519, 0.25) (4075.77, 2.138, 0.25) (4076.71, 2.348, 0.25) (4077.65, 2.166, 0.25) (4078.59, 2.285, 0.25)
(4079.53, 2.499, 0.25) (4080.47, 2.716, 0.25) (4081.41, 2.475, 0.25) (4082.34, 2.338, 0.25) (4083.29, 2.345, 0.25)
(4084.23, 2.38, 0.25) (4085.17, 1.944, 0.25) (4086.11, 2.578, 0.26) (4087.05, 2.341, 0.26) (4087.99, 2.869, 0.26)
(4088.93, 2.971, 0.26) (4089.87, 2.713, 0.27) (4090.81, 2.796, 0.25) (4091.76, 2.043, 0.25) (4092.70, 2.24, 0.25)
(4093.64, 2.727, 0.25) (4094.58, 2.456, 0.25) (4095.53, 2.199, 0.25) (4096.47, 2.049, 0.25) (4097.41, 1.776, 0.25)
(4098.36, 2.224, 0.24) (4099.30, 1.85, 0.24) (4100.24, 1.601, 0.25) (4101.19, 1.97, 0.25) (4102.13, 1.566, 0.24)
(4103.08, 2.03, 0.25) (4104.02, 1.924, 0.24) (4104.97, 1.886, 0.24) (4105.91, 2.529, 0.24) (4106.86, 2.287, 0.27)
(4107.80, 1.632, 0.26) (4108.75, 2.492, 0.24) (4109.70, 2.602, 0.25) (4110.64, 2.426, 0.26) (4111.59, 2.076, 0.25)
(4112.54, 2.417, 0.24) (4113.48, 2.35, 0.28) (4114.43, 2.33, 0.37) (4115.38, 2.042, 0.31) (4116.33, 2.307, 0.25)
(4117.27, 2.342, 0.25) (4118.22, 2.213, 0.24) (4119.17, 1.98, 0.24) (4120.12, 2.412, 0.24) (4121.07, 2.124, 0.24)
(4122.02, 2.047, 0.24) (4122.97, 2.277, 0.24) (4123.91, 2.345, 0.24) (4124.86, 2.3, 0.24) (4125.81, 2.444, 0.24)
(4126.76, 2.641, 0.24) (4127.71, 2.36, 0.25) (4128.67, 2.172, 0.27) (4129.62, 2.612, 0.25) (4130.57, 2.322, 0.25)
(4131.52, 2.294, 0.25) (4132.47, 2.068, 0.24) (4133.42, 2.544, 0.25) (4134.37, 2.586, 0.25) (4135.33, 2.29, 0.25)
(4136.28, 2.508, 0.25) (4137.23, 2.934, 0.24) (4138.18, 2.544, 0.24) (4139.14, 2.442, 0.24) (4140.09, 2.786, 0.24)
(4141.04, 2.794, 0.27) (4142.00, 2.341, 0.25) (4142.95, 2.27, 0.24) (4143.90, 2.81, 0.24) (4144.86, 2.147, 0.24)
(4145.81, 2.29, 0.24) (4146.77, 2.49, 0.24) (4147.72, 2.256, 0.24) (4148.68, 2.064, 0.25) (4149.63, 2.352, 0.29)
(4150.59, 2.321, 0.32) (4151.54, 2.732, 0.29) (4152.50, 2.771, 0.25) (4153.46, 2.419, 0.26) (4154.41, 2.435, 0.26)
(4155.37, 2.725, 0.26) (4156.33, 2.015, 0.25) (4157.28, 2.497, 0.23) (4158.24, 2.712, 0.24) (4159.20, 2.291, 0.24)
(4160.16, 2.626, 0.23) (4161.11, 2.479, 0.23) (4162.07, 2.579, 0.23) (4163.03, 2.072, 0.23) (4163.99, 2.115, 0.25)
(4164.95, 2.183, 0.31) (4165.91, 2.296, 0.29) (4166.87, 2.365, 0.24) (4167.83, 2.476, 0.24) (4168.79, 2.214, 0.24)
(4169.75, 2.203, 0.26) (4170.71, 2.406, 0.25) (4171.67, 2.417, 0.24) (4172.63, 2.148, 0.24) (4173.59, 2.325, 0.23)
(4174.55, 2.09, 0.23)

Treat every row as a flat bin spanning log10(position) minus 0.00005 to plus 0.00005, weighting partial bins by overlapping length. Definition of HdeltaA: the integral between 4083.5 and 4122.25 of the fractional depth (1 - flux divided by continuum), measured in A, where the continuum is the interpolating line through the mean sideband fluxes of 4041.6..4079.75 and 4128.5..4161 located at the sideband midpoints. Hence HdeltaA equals 2.32 A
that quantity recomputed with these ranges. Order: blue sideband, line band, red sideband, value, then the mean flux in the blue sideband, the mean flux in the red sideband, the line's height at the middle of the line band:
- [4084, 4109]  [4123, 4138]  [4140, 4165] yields -0.51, 2.22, 2.43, 2.35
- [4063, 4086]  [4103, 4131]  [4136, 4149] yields 1.58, 2.27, 2.48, 2.4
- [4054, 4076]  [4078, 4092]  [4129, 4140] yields -0.95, 2.27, 2.48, 2.33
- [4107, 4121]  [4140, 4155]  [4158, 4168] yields -0.74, 2.26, 2.37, 2.33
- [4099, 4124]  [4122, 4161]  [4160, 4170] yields -3.39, 2.15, 2.32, 2.25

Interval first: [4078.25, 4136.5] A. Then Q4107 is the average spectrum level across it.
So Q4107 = 2.29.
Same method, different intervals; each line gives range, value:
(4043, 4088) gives 2.33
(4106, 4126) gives 2.26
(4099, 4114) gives 2.11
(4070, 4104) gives 2.27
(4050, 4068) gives 2.33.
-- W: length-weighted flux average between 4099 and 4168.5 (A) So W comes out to 2.33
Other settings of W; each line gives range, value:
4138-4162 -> 2.47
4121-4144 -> 2.43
